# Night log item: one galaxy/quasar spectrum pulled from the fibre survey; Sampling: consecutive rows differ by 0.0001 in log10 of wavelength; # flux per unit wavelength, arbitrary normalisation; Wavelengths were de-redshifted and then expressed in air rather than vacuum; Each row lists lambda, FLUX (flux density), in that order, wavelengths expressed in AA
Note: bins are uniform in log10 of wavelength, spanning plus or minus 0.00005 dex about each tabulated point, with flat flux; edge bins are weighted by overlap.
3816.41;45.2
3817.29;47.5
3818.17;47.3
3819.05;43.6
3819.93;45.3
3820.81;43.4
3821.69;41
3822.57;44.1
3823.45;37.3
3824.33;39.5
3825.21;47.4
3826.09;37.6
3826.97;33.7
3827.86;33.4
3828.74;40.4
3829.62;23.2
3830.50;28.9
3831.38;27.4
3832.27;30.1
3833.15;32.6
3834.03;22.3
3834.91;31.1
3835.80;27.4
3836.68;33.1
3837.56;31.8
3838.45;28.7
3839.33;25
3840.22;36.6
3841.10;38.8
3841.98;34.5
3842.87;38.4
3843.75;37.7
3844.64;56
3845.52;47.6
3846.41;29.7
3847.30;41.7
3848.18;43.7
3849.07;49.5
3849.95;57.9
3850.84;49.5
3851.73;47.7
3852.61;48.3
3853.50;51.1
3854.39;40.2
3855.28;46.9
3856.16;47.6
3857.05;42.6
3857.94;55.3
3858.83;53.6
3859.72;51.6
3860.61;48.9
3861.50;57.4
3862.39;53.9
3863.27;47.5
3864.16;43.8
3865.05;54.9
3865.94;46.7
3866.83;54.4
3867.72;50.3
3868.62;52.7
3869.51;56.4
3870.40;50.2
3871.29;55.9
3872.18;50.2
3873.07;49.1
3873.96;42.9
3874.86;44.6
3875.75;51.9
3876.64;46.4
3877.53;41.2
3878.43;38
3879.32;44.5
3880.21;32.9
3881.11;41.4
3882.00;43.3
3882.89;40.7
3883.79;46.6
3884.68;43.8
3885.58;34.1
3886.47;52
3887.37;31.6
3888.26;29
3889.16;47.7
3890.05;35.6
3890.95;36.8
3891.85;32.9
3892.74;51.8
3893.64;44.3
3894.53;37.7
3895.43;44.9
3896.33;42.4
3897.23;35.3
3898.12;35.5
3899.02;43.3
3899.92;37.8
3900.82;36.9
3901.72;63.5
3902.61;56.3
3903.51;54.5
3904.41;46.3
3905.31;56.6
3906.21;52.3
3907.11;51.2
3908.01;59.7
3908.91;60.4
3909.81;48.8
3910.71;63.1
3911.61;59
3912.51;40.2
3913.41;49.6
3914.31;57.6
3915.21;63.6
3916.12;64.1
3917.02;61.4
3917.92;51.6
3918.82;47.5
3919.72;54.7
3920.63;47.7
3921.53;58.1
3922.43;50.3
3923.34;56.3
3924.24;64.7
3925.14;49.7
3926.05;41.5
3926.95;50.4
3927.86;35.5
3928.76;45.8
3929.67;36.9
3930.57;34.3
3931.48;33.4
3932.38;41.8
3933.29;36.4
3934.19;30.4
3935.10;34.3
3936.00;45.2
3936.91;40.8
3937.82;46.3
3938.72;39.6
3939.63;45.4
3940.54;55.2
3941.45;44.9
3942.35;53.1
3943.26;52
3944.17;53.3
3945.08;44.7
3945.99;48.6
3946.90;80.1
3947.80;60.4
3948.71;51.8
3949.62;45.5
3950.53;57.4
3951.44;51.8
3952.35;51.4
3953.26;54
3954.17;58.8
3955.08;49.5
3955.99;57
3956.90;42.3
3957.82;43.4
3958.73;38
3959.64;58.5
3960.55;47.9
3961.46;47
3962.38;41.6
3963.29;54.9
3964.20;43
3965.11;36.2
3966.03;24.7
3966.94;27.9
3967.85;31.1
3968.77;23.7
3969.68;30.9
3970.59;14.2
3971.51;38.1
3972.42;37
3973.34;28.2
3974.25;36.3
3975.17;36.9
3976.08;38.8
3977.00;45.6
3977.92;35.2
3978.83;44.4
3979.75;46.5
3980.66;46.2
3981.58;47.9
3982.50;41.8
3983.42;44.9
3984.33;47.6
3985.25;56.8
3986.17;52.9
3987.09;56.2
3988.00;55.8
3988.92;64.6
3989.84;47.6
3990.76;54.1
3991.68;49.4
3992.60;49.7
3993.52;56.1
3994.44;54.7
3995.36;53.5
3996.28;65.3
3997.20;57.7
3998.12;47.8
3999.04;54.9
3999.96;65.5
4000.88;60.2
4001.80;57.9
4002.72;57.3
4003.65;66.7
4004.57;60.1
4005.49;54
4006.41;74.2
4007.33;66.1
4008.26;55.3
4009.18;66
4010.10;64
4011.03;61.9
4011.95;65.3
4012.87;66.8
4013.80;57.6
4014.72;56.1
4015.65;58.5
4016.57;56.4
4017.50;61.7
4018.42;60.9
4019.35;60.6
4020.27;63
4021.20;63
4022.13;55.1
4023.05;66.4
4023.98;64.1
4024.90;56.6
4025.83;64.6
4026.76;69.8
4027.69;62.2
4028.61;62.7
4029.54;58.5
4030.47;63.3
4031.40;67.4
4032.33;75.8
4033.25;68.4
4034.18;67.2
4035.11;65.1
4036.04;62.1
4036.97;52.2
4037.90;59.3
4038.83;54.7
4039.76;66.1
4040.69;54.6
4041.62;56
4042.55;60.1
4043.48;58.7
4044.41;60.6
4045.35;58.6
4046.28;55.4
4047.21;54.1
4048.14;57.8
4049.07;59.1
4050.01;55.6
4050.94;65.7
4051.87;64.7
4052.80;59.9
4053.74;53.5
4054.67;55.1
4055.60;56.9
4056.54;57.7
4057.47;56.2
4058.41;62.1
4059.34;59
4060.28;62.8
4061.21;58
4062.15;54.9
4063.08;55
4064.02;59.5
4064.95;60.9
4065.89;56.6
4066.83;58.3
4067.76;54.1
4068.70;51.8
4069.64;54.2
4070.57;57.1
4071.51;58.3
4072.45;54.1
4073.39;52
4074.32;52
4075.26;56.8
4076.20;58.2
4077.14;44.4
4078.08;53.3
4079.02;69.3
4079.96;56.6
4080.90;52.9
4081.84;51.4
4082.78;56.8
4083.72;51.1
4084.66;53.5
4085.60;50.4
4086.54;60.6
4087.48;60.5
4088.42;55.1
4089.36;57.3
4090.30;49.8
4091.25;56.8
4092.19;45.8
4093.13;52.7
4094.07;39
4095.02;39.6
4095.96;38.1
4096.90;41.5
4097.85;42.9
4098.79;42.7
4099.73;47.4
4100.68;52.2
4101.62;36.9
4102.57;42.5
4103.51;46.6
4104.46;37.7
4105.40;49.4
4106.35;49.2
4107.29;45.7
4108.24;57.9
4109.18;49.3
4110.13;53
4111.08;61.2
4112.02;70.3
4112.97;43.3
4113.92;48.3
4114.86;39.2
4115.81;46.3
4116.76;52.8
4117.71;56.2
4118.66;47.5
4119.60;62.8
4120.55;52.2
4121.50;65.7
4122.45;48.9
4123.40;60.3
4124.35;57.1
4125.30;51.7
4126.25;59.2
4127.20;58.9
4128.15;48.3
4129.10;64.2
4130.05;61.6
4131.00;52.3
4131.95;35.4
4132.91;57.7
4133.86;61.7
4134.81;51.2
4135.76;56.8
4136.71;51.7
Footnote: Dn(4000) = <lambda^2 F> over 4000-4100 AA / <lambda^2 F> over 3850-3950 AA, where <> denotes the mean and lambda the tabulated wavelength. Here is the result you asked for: 1.3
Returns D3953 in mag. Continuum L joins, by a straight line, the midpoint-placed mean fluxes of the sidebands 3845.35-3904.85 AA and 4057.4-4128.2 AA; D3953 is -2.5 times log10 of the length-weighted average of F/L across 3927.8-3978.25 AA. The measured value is 0.12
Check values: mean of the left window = 45.7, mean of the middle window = 43.2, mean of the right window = 52.8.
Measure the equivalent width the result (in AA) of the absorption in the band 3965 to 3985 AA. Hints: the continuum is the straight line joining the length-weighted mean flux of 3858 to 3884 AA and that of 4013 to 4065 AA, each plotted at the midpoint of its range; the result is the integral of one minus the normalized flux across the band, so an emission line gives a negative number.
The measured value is 6.8 AA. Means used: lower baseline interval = 48.1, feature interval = 36.8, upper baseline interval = 60.2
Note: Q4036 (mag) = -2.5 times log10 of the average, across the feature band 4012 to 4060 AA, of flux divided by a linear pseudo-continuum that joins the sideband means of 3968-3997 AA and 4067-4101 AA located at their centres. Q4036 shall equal -0.24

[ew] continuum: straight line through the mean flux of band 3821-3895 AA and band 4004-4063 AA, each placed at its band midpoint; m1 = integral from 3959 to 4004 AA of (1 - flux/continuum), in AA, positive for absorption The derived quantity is 7.3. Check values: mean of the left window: 42.3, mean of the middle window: 46.5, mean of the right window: 60.8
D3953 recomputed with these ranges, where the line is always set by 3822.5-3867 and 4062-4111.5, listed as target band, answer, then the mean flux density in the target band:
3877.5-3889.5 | 0.067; 40.4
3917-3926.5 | -0.181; 52.7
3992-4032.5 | -0.246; 60.9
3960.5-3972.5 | 0.305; 35.1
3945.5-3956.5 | -0.206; 55.5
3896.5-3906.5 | -0.076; 46.9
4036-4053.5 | -0.173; 58.5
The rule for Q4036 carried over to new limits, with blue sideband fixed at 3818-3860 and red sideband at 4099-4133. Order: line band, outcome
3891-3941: -0.11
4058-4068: -0.18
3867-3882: -0.13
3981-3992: -0.12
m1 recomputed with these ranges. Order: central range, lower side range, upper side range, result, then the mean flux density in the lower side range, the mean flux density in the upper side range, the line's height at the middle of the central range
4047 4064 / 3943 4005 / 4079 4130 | -2.7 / 48.3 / 51.5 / 50.3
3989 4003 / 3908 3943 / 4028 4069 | -0.2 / 48.6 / 59.5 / 54.8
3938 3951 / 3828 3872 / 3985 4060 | 0.0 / 42.9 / 59.8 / 52.1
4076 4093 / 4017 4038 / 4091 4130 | -0.1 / 63.1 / 50.4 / 54.4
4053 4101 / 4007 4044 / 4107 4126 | 3.0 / 61.8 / 53.6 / 57.2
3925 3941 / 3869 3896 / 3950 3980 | 0.4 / 43.3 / 41.5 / 42.2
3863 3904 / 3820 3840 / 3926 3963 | -4.9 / 33.8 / 47.1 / 40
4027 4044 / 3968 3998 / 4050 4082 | -3.0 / 45.5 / 56.9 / 52.7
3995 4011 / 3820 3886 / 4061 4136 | -3.9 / 42.6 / 52.6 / 48.7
